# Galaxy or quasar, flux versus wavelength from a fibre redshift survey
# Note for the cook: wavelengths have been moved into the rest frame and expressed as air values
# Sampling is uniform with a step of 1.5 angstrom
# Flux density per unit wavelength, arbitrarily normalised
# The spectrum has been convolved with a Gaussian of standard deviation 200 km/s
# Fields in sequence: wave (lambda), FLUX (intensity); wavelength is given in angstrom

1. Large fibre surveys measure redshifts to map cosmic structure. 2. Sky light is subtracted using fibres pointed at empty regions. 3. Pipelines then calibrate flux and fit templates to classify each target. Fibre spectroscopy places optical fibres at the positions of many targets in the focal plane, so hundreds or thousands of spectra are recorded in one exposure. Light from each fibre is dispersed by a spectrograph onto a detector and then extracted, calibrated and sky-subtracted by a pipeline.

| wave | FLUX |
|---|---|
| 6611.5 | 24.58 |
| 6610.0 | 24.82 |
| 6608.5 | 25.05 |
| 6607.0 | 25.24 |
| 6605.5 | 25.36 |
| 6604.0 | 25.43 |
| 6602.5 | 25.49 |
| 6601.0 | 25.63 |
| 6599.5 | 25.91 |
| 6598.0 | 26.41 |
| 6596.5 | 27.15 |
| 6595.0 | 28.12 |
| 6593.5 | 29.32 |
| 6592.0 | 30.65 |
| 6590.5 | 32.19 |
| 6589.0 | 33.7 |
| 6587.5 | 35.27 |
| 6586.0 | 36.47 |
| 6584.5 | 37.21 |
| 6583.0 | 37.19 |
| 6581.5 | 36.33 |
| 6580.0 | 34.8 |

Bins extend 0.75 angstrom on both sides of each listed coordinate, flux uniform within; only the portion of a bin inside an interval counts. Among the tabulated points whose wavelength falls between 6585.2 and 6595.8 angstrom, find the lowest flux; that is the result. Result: 28.12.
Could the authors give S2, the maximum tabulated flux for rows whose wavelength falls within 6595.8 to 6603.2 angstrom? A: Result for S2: 27.15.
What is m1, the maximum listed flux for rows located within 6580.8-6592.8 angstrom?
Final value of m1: 37.21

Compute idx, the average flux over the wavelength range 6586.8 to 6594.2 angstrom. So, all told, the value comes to 32.2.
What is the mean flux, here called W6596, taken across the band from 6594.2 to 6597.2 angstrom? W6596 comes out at 27.7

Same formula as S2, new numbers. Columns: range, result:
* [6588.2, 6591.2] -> 33.7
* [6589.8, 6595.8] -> 32.19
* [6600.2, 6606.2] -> 25.63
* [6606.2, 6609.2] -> 25.24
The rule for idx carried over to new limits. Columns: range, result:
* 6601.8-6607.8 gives 25.4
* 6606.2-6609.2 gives 25.2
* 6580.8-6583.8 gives 36.8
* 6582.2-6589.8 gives 35.9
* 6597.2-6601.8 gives 26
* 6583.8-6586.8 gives 36.8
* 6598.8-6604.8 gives 25.6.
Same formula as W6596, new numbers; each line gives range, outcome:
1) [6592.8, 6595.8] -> 28.7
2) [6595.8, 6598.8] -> 26.8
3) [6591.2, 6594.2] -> 30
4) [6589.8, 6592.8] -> 31.4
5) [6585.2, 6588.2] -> 35.9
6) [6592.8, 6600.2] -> 27.4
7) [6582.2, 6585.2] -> 37.2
